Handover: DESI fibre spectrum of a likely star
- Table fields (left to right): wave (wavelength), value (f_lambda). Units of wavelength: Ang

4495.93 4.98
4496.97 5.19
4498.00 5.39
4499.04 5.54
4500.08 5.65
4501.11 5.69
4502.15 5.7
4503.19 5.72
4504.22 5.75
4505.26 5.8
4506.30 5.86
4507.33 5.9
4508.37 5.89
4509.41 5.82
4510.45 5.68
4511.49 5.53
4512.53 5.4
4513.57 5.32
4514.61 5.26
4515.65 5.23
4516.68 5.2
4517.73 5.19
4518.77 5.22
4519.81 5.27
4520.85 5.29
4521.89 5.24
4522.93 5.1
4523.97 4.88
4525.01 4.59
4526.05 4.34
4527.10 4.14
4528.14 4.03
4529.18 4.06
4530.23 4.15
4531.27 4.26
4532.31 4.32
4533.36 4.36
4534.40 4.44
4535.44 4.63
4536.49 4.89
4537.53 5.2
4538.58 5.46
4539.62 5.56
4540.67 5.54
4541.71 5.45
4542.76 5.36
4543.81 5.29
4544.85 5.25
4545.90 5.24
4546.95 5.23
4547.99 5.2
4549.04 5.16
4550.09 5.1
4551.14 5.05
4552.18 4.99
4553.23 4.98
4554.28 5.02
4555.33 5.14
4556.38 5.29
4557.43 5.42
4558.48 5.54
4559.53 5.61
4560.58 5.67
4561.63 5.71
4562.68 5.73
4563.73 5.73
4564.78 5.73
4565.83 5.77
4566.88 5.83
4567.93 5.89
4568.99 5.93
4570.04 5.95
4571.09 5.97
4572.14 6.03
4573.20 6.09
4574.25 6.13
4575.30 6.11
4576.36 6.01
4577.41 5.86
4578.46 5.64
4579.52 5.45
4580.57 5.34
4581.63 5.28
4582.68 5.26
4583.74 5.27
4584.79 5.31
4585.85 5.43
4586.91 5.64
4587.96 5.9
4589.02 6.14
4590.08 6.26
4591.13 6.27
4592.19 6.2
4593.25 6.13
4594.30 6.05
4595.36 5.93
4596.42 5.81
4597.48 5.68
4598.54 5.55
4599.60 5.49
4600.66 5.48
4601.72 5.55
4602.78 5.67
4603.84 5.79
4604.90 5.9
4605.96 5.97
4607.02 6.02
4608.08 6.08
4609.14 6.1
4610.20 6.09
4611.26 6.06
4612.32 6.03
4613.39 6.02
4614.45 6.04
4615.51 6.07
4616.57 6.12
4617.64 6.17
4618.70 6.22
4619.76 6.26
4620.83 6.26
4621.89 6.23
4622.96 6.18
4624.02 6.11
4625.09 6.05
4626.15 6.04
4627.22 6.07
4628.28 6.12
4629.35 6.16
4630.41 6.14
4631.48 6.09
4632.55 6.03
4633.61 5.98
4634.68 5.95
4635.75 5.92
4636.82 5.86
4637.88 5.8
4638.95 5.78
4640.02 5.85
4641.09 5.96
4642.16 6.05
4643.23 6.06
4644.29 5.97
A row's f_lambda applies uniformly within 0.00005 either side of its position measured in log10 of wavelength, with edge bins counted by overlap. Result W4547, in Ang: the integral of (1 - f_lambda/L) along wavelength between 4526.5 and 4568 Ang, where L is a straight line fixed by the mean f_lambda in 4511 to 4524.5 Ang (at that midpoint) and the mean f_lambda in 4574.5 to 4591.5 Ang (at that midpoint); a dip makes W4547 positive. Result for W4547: 2.5 Ang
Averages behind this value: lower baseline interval 5.24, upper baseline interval 5.7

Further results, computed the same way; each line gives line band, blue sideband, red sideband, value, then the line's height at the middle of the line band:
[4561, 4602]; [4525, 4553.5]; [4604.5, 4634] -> -2.03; 5.52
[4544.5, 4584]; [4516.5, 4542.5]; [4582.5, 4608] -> -1.52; 5.34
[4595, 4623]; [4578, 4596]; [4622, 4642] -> -0.38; 5.87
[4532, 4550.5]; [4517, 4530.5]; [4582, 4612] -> -0.36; 5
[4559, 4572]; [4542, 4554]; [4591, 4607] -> -0.98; 5.39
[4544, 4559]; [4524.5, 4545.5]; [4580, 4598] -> -0.35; 5.07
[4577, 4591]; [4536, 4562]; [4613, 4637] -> 0.12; 5.66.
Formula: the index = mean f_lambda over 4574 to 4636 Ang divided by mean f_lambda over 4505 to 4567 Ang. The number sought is 1.14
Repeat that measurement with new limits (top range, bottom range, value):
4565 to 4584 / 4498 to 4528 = 1.08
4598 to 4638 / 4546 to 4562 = 1.14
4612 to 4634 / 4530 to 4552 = 1.22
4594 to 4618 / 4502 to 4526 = 1.09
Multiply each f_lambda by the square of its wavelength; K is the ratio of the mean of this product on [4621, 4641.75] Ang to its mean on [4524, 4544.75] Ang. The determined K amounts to 1.32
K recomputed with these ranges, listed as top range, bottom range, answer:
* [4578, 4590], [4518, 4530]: 1.20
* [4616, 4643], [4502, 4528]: 1.20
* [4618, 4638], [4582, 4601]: 1.07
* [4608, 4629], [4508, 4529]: 1.25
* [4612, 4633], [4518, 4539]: 1.36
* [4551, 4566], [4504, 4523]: 1.01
